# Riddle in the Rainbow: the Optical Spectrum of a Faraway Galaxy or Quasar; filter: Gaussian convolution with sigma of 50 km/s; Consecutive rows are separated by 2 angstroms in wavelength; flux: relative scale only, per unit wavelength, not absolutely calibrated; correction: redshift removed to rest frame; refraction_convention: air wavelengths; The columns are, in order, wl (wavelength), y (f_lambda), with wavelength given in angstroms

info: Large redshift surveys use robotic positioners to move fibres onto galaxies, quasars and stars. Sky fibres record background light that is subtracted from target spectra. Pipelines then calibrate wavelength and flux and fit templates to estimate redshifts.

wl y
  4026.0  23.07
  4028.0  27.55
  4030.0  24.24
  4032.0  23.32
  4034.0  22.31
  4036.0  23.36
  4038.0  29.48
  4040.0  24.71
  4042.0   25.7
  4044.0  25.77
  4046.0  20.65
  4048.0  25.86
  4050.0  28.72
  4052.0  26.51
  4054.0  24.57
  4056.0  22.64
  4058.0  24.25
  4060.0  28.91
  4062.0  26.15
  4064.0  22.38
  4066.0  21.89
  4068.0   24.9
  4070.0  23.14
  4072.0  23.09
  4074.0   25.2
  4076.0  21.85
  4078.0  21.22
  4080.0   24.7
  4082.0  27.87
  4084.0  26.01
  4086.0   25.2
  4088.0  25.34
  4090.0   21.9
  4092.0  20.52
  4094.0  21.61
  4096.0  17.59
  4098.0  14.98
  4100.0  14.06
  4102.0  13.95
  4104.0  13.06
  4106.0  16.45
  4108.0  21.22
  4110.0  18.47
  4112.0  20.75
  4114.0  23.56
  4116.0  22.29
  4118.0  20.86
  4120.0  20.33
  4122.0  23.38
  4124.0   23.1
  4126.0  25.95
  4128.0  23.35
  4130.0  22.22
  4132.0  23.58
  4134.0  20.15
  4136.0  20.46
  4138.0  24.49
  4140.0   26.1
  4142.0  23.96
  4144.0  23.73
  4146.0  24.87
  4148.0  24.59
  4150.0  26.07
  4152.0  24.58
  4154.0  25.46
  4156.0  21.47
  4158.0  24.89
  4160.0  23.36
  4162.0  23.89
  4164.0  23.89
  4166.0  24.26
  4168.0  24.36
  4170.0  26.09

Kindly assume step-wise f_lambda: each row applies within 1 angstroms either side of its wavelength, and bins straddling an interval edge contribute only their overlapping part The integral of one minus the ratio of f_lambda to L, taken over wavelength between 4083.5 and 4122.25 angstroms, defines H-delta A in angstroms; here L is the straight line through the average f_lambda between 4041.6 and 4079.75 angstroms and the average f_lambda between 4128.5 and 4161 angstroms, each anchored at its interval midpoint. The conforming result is 6.6 angstroms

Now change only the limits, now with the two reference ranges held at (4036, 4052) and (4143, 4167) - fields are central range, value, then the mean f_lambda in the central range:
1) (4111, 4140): 2.4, 22.6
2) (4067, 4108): 6.6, 21.1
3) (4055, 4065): 0.3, 24.9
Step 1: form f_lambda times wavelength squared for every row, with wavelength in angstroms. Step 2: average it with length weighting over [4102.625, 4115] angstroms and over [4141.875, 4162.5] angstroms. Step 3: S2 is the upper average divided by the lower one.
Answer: 1.3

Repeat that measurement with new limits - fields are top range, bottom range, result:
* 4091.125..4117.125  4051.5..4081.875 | 0.77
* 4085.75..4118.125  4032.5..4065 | 0.79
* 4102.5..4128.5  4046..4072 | 0.86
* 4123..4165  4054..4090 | 1.01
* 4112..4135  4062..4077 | 0.99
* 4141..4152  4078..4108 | 1.25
